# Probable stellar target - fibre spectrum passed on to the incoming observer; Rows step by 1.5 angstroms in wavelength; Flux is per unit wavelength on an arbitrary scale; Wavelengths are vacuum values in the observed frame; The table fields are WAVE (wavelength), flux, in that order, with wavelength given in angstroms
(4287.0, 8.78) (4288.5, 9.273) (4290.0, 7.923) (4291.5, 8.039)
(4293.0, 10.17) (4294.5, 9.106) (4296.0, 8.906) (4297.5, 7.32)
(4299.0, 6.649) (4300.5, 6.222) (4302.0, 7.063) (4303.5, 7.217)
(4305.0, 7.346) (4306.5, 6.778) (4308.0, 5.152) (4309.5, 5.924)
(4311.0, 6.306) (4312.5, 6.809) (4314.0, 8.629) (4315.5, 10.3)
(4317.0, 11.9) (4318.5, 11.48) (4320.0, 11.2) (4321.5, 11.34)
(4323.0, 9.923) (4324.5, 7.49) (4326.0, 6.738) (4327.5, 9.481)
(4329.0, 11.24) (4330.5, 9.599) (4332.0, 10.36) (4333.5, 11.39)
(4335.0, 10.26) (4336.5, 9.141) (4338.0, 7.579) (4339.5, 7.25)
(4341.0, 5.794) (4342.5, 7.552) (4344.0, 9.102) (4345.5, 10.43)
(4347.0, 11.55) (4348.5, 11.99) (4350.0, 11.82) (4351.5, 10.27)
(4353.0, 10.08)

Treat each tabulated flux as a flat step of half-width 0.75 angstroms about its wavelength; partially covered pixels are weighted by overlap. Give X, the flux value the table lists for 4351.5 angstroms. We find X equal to 10.27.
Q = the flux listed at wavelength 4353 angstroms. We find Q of 10.08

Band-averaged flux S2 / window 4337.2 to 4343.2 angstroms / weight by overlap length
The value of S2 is 7.06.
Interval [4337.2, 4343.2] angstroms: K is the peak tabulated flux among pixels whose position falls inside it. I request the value 7.579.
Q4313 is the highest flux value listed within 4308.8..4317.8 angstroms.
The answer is 11.9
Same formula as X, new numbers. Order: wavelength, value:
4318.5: 11.48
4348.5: 11.99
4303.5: 7.217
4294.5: 9.106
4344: 9.102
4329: 11.24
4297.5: 7.32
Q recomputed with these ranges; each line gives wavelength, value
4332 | 10.36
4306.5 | 6.778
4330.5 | 9.599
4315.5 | 10.3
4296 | 8.906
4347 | 11.55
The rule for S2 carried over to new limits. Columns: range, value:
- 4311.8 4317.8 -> 9.45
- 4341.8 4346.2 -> 9.03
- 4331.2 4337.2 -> 10.3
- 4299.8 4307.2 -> 6.93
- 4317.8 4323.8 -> 11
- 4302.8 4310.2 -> 6.48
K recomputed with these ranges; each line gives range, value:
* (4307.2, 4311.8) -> 6.306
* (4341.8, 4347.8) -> 11.55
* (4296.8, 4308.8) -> 7.346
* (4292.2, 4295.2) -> 10.17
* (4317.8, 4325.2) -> 11.48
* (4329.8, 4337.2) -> 11.39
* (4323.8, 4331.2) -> 11.24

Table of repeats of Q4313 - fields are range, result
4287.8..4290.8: 9.273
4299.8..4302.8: 7.063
